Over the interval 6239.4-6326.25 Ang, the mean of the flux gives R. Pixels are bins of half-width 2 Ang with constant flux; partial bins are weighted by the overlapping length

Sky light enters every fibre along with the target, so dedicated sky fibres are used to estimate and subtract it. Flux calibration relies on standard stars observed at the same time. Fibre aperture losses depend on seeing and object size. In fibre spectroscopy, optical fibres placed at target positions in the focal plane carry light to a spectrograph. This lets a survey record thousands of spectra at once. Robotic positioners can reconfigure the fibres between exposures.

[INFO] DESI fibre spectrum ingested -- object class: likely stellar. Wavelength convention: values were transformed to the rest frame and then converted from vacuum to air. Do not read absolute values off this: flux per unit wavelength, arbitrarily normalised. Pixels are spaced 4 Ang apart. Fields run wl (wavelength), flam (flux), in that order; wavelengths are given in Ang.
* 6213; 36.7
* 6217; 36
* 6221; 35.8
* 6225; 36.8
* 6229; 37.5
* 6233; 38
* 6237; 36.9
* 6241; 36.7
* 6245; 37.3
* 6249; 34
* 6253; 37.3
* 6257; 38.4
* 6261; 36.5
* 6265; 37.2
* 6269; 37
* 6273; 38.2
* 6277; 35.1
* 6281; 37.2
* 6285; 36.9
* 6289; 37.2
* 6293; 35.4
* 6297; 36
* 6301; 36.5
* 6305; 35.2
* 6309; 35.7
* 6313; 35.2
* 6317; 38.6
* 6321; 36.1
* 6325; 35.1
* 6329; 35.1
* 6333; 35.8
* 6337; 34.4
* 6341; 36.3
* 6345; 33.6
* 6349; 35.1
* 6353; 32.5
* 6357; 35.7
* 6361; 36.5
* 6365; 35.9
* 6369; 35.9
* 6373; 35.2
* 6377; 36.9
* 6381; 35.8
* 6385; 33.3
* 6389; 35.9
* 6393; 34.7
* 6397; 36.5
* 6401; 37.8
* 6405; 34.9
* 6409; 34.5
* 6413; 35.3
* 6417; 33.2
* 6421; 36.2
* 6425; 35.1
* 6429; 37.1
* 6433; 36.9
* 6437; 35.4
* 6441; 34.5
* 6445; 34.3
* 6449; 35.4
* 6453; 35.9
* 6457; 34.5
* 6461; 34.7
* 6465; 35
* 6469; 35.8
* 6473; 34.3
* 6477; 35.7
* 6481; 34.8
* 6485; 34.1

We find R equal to 36.5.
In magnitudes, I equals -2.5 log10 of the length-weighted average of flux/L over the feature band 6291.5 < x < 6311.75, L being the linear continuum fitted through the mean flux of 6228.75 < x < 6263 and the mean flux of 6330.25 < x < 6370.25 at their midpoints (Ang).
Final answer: 0.01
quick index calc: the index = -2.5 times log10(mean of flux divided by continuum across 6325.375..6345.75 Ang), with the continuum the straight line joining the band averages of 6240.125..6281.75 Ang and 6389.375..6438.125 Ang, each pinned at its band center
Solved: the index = 0.03 mag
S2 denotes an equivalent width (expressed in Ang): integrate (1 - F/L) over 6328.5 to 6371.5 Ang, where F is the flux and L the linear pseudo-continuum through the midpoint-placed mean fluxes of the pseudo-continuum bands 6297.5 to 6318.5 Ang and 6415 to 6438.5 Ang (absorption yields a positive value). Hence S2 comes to 0.98 Ang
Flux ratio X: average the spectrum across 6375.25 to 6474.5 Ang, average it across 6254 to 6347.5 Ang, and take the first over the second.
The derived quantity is 1.0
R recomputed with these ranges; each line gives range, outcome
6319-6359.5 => 35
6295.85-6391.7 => 35.5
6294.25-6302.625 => 36.2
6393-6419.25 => 35.3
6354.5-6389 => 35.6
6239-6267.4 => 36.8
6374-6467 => 35.4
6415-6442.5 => 35.5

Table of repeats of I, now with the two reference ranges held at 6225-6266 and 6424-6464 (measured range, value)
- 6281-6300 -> 0.00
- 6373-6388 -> 0.02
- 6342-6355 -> 0.07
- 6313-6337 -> 0.01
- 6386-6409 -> 0.00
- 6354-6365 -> 0.01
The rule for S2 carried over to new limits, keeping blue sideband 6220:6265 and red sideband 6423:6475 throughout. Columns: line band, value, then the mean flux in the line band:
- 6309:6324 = 0.0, 36.4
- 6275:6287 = 0.1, 36.4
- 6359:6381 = -0.1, 36.1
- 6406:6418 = 0.4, 34.5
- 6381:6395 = 0.4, 34.8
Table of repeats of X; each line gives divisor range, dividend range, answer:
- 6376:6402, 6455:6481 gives 0.98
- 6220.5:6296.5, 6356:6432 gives 0.97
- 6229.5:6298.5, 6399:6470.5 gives 0.96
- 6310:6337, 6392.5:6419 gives 0.98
